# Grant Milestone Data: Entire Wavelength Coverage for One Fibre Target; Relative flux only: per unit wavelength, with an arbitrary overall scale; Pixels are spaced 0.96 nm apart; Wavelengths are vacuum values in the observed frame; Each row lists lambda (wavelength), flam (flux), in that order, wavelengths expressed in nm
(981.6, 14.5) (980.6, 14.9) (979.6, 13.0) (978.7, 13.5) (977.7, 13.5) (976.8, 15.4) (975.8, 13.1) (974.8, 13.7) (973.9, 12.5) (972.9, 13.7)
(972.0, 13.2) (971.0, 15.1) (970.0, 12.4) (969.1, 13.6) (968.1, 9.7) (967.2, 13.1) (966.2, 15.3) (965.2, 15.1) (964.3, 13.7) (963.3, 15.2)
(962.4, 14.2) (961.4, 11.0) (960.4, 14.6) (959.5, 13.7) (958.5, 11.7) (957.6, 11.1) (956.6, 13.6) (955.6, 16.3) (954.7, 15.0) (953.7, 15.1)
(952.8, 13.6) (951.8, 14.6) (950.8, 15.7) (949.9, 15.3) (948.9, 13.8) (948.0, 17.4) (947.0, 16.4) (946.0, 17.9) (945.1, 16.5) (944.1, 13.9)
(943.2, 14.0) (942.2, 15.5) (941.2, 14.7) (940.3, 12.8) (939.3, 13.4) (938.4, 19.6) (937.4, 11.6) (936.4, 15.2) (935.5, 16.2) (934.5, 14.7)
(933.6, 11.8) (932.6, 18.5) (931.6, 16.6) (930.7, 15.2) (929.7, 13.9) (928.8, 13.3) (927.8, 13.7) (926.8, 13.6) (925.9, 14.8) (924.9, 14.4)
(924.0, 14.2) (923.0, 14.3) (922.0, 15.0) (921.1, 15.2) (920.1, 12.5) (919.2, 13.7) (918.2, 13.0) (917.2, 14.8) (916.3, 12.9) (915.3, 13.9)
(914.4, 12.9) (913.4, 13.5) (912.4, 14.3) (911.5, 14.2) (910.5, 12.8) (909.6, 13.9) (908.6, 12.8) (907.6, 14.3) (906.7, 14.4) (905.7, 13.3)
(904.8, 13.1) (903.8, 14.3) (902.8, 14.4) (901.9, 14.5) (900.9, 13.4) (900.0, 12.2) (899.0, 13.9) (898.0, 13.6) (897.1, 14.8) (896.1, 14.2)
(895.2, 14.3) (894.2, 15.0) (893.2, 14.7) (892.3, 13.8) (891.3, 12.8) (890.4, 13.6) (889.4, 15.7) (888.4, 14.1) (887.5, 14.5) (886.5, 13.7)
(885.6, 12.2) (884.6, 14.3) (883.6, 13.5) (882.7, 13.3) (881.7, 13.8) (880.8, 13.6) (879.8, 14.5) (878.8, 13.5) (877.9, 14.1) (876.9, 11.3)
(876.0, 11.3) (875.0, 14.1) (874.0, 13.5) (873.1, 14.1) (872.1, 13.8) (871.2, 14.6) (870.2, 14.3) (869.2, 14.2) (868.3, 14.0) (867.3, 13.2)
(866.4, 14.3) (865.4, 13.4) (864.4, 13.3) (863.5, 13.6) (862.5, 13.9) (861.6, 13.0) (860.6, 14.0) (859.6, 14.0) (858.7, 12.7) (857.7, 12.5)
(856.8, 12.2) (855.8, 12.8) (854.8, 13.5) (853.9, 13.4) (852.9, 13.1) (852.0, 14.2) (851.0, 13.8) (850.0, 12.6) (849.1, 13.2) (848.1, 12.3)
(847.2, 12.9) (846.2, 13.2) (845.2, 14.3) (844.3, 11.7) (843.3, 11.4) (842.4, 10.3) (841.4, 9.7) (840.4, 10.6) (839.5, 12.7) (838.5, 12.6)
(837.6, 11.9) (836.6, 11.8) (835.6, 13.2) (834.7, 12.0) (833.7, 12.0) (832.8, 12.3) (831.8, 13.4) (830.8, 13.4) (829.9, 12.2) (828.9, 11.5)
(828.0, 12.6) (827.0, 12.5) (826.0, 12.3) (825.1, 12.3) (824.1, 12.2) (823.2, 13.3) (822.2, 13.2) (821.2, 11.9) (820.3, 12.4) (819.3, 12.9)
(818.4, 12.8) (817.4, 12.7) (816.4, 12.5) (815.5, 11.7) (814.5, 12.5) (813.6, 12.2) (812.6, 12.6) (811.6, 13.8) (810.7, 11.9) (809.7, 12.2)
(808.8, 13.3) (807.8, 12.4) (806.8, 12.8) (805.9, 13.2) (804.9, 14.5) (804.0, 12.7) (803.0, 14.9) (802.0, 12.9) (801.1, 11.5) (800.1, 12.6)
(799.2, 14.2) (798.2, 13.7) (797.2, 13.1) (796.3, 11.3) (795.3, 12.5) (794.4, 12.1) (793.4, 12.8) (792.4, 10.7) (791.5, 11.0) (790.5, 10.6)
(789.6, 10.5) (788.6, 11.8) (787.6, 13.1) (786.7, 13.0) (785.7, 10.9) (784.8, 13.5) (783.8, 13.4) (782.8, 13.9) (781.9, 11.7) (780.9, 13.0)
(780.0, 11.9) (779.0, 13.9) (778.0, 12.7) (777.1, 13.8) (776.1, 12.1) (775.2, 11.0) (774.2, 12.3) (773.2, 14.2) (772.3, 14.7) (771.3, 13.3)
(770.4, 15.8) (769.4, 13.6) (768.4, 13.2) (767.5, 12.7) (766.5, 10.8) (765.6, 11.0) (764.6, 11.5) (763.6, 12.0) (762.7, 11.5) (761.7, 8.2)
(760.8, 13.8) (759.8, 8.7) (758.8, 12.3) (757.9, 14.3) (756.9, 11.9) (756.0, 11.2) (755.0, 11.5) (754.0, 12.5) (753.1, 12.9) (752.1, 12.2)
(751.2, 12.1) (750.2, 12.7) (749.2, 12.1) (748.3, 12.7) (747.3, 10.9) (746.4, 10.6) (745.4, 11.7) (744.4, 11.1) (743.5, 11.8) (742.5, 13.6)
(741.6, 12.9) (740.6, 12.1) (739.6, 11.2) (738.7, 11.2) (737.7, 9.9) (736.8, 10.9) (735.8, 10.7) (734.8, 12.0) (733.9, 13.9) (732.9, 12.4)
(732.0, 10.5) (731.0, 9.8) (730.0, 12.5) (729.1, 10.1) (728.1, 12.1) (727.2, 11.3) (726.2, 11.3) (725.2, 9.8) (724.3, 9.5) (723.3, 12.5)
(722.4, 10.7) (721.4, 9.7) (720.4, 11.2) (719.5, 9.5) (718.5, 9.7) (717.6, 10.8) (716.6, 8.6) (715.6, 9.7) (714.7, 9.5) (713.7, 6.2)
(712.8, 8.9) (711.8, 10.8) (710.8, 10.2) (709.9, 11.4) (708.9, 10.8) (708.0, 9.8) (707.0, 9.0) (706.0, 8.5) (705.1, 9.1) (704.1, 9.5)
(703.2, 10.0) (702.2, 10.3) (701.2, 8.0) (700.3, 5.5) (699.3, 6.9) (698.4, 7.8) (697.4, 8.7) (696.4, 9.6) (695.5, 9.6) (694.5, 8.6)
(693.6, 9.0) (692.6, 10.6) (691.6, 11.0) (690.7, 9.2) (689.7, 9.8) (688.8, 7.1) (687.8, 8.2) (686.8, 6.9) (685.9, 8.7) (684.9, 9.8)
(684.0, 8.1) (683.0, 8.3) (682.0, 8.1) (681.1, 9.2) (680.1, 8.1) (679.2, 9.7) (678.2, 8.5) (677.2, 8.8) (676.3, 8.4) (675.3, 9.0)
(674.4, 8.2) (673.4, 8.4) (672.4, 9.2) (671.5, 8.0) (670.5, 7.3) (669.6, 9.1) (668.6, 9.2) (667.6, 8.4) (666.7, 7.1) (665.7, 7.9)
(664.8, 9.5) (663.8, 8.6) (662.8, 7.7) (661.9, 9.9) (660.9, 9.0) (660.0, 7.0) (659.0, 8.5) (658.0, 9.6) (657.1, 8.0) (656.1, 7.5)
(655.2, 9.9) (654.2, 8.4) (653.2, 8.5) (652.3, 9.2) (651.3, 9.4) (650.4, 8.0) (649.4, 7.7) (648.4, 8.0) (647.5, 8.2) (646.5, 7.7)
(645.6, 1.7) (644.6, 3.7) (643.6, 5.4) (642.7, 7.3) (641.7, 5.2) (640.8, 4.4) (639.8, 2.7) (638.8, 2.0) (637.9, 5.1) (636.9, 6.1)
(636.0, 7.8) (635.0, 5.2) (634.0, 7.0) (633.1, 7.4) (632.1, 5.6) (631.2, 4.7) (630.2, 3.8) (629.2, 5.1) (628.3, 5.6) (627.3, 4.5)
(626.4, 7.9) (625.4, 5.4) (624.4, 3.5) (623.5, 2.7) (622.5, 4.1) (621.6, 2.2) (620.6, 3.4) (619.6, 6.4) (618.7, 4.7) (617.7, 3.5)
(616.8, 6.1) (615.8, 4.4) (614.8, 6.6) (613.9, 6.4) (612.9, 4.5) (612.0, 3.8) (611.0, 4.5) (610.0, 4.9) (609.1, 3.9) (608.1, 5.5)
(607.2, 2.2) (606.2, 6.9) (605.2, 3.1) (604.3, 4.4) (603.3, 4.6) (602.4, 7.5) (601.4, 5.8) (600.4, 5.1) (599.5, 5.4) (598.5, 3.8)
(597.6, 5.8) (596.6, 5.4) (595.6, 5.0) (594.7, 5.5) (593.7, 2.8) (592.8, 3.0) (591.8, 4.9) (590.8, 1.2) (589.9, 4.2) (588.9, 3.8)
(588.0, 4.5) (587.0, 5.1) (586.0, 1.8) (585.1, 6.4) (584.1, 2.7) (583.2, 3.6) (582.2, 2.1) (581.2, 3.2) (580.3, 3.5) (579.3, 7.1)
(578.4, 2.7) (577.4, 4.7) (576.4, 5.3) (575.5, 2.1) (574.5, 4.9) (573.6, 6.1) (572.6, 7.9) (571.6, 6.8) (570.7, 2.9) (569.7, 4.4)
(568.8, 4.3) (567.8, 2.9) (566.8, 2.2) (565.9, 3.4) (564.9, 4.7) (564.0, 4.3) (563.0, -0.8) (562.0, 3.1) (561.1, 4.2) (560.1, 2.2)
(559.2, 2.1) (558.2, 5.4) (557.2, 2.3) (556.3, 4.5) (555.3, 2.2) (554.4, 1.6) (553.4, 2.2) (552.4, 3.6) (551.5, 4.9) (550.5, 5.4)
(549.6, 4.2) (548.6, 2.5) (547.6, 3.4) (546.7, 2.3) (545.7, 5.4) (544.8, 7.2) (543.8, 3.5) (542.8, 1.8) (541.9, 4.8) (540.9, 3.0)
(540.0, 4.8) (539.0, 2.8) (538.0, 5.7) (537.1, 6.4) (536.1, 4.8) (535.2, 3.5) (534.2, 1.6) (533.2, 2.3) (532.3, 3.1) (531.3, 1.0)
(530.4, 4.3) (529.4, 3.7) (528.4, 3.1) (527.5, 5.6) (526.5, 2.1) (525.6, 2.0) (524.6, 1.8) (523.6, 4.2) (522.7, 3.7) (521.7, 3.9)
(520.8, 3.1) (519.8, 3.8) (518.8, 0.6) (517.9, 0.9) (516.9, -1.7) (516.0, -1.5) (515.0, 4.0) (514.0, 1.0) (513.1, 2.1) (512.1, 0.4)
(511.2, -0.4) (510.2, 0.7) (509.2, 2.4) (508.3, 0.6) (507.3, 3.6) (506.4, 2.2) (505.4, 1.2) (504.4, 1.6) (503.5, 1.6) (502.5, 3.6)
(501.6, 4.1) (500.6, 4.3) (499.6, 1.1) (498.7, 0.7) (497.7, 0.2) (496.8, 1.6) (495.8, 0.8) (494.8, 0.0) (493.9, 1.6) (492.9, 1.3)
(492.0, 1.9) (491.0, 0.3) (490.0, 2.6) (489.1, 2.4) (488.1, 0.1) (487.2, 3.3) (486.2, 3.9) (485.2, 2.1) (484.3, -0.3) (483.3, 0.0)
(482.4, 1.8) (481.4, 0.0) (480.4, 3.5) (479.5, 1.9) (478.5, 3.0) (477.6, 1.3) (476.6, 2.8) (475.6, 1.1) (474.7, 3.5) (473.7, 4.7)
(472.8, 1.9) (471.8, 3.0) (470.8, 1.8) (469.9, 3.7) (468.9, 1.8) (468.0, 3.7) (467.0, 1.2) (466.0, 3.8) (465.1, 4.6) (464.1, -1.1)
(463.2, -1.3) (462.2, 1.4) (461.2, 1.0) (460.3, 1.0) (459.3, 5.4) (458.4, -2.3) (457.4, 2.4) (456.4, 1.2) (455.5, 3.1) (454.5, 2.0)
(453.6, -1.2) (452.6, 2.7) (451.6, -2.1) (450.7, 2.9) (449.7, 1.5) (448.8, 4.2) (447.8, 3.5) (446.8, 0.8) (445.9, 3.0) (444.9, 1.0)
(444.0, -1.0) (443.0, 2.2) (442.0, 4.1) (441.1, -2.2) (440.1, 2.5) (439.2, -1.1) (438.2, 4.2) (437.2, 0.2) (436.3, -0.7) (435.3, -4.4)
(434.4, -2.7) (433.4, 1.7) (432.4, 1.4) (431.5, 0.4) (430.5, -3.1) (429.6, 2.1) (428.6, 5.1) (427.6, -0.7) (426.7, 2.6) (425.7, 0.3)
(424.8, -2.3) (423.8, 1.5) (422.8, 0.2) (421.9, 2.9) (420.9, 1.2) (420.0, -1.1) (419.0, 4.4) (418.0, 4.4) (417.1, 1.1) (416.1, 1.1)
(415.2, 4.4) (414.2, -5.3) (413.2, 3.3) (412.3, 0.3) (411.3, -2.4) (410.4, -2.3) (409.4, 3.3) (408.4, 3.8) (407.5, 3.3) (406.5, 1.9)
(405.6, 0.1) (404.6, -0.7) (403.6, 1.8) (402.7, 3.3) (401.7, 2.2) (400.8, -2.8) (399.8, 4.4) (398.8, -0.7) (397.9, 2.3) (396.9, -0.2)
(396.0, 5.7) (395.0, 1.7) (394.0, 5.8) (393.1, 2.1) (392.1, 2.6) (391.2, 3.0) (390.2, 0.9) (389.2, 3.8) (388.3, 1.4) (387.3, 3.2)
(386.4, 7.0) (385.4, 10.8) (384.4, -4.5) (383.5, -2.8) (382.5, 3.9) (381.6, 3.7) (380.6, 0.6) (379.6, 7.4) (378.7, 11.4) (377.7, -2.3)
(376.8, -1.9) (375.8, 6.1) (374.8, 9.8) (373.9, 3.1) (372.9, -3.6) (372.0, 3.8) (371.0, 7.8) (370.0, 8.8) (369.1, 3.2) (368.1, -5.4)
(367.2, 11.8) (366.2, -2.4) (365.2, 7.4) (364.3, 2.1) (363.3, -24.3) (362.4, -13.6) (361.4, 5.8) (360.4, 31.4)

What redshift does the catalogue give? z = 0.63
